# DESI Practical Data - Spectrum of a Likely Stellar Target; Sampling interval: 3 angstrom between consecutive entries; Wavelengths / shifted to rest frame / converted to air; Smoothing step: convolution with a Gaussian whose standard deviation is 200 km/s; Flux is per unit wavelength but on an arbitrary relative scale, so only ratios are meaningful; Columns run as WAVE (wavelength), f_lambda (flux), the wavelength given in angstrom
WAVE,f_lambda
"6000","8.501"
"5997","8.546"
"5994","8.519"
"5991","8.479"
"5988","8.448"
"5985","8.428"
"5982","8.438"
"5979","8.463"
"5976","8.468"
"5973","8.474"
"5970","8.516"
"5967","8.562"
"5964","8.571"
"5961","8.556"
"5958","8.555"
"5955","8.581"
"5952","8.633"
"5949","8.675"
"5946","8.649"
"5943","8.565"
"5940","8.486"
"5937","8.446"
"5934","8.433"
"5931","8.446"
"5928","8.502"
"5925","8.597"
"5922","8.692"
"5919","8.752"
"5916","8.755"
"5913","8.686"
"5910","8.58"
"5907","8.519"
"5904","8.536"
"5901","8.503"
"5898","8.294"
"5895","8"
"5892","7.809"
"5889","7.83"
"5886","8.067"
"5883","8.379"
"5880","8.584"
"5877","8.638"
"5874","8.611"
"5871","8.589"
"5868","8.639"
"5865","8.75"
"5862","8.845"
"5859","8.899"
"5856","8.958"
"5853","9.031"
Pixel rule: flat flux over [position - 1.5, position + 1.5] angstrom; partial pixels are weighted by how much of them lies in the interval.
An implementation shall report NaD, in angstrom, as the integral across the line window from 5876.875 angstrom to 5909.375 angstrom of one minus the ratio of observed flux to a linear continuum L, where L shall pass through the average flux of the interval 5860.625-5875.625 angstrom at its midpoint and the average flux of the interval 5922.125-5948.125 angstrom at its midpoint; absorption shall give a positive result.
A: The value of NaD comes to 1.3 angstrom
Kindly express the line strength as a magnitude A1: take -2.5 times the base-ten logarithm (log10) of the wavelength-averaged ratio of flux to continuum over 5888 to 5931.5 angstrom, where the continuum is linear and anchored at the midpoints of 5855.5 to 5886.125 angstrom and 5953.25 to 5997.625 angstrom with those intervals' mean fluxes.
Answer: 0.02 mag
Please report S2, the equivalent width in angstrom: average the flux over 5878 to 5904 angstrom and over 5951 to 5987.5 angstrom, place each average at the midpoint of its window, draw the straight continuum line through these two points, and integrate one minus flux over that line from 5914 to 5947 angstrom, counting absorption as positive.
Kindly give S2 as -0.83 angstrom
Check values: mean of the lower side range 8.21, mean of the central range 8.58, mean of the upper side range 8.52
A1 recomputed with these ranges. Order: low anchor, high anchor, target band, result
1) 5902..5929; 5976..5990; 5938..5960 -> -0.01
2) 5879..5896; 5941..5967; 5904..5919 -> -0.05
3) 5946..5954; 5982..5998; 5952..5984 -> 0.01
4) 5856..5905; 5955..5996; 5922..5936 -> 0.00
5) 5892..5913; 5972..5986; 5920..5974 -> -0.02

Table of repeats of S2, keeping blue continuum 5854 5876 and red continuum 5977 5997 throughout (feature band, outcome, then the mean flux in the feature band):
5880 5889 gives 0.5 angstrom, 8.22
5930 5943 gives 0.2 angstrom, 8.47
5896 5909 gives 0.3 angstrom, 8.45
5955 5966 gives 0.0 angstrom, 8.56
